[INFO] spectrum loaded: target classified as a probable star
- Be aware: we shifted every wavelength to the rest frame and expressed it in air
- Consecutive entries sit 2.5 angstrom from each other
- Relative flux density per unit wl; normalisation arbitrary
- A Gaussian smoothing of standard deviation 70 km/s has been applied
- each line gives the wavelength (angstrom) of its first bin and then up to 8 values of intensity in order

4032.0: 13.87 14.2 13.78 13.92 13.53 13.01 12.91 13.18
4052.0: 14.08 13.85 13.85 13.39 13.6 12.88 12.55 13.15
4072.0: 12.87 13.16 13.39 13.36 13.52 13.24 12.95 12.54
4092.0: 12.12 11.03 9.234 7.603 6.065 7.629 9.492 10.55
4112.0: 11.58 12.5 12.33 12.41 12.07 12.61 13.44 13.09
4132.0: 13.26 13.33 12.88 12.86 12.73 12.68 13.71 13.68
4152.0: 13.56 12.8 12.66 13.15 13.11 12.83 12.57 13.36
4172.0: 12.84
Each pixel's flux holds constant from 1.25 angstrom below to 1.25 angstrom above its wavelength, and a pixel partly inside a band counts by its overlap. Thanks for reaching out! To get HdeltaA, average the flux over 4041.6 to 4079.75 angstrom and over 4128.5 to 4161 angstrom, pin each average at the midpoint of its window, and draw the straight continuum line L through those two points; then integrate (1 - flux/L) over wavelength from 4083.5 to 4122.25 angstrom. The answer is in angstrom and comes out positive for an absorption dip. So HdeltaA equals 7.1 angstrom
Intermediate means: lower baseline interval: 13.3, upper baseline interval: 13.1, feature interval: 10.8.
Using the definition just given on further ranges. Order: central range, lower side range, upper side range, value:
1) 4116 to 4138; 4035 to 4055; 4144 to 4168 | 0.6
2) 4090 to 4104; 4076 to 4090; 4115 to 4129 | 4.0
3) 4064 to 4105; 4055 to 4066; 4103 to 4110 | -1.7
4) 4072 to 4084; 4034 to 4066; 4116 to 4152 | 0.0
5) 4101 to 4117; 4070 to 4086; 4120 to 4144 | 3.8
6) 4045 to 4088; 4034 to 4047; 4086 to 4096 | -1.7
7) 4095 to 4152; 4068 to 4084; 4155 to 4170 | 6.1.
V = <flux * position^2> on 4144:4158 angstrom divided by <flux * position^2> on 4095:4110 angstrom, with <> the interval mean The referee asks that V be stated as 1.60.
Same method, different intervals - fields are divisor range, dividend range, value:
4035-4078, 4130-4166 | 1.02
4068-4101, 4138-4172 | 1.11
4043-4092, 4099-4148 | 0.91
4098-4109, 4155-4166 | 1.68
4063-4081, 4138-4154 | 1.05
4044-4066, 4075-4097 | 0.95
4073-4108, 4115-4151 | 1.19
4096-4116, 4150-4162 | 1.43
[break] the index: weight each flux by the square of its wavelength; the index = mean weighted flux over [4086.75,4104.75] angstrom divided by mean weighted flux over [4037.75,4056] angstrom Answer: 0.7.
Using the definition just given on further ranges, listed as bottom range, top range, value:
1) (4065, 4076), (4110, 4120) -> 0.95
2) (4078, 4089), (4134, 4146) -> 1.00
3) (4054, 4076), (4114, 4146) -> 1.00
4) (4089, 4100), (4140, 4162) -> 1.28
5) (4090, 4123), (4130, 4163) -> 1.29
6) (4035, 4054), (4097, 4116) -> 0.71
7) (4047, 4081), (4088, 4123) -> 0.81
